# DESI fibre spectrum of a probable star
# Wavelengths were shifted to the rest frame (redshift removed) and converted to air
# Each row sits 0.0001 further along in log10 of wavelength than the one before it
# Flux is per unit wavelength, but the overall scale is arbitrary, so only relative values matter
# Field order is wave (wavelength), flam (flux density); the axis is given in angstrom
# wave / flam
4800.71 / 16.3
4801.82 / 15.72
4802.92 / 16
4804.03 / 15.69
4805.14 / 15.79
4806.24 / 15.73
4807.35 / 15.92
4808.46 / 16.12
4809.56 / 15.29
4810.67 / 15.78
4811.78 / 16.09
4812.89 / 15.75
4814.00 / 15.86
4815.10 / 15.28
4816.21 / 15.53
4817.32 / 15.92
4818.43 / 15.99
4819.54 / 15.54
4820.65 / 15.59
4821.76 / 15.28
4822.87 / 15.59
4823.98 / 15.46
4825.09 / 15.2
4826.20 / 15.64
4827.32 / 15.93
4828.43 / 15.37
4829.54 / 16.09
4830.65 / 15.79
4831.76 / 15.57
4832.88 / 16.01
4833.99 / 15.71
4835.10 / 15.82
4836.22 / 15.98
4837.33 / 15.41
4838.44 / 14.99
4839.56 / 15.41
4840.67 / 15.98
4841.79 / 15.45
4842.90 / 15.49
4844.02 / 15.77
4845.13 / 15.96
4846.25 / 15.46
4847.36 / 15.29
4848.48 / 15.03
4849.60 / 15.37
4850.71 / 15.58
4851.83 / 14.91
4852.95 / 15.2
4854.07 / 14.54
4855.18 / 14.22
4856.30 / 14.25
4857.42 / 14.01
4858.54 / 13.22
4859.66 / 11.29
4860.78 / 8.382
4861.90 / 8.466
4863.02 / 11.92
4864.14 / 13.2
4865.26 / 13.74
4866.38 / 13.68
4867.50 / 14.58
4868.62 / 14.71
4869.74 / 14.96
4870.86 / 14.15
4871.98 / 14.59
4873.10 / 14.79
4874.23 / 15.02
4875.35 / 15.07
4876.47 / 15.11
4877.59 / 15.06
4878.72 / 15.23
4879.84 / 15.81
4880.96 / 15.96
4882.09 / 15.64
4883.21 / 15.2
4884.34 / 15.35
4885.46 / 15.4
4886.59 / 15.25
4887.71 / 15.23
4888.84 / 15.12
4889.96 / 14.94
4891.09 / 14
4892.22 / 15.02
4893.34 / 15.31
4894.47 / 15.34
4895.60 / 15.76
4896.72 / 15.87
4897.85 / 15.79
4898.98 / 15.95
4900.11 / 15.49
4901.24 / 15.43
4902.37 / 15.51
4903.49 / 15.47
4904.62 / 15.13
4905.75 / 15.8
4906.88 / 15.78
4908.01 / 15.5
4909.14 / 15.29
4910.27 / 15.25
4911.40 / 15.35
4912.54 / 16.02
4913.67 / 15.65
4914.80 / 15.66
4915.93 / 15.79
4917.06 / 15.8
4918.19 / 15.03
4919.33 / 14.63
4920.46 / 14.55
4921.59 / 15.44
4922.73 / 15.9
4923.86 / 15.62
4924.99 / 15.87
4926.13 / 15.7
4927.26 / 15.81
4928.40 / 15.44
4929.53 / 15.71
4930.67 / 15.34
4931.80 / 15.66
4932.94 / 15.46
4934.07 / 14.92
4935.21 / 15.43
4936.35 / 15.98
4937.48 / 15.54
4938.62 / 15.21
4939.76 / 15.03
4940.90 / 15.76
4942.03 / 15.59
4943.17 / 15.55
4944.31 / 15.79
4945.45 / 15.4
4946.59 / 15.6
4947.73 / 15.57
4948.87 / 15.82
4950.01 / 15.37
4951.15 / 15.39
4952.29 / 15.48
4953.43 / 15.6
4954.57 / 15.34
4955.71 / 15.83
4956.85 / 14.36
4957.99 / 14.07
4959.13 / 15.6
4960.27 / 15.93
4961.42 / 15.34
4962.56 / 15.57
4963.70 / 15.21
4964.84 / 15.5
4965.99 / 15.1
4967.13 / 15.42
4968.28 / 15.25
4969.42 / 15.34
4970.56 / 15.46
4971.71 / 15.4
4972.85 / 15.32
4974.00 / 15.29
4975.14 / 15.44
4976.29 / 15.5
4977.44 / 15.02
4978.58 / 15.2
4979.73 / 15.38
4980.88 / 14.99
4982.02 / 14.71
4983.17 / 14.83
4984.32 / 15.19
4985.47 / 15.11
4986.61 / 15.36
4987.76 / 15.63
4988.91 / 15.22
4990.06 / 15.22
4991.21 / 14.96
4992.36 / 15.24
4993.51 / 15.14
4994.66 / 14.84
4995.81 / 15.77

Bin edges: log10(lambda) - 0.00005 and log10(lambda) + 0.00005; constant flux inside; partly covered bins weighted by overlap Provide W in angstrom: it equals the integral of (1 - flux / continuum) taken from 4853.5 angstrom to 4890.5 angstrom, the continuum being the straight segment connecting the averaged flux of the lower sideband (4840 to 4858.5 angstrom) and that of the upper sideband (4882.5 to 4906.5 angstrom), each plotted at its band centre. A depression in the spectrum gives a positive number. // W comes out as 2.55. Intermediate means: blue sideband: 15.1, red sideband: 15.4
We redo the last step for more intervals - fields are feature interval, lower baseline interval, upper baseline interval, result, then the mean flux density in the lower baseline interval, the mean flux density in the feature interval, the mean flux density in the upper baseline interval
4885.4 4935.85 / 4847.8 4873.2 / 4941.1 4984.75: -3.30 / 13.7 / 15.4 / 15.3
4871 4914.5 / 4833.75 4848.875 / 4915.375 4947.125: 0.47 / 15.6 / 15.3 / 15.5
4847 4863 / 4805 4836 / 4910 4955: 2.21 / 15.7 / 13.5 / 15.5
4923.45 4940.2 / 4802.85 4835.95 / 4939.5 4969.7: -0.07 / 15.7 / 15.5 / 15.4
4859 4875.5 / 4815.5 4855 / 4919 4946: 2.47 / 15.5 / 13.2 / 15.5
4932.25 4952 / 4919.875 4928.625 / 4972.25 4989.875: -0.07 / 15.5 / 15.5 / 15.2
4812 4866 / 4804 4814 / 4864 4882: 1.68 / 15.8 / 14.9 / 14.8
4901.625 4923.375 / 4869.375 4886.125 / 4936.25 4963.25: -0.22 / 15.2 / 15.5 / 15.4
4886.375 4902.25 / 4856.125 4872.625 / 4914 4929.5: -1.14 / 13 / 15.3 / 15.5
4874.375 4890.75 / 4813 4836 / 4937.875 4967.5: 0.27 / 15.7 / 15.3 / 15.4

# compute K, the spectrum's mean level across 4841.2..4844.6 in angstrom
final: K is 15.6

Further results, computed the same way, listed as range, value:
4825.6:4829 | 15.6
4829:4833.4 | 15.9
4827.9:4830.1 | 15.8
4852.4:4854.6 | 14.9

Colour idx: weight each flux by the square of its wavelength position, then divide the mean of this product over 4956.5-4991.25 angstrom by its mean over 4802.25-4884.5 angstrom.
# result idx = 1.07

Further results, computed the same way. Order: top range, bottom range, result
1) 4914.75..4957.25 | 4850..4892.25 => 1.11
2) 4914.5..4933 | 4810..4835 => 1.03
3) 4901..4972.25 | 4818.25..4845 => 1.03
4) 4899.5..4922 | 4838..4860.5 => 1.07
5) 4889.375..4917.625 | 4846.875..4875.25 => 1.14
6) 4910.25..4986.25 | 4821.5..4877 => 1.09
